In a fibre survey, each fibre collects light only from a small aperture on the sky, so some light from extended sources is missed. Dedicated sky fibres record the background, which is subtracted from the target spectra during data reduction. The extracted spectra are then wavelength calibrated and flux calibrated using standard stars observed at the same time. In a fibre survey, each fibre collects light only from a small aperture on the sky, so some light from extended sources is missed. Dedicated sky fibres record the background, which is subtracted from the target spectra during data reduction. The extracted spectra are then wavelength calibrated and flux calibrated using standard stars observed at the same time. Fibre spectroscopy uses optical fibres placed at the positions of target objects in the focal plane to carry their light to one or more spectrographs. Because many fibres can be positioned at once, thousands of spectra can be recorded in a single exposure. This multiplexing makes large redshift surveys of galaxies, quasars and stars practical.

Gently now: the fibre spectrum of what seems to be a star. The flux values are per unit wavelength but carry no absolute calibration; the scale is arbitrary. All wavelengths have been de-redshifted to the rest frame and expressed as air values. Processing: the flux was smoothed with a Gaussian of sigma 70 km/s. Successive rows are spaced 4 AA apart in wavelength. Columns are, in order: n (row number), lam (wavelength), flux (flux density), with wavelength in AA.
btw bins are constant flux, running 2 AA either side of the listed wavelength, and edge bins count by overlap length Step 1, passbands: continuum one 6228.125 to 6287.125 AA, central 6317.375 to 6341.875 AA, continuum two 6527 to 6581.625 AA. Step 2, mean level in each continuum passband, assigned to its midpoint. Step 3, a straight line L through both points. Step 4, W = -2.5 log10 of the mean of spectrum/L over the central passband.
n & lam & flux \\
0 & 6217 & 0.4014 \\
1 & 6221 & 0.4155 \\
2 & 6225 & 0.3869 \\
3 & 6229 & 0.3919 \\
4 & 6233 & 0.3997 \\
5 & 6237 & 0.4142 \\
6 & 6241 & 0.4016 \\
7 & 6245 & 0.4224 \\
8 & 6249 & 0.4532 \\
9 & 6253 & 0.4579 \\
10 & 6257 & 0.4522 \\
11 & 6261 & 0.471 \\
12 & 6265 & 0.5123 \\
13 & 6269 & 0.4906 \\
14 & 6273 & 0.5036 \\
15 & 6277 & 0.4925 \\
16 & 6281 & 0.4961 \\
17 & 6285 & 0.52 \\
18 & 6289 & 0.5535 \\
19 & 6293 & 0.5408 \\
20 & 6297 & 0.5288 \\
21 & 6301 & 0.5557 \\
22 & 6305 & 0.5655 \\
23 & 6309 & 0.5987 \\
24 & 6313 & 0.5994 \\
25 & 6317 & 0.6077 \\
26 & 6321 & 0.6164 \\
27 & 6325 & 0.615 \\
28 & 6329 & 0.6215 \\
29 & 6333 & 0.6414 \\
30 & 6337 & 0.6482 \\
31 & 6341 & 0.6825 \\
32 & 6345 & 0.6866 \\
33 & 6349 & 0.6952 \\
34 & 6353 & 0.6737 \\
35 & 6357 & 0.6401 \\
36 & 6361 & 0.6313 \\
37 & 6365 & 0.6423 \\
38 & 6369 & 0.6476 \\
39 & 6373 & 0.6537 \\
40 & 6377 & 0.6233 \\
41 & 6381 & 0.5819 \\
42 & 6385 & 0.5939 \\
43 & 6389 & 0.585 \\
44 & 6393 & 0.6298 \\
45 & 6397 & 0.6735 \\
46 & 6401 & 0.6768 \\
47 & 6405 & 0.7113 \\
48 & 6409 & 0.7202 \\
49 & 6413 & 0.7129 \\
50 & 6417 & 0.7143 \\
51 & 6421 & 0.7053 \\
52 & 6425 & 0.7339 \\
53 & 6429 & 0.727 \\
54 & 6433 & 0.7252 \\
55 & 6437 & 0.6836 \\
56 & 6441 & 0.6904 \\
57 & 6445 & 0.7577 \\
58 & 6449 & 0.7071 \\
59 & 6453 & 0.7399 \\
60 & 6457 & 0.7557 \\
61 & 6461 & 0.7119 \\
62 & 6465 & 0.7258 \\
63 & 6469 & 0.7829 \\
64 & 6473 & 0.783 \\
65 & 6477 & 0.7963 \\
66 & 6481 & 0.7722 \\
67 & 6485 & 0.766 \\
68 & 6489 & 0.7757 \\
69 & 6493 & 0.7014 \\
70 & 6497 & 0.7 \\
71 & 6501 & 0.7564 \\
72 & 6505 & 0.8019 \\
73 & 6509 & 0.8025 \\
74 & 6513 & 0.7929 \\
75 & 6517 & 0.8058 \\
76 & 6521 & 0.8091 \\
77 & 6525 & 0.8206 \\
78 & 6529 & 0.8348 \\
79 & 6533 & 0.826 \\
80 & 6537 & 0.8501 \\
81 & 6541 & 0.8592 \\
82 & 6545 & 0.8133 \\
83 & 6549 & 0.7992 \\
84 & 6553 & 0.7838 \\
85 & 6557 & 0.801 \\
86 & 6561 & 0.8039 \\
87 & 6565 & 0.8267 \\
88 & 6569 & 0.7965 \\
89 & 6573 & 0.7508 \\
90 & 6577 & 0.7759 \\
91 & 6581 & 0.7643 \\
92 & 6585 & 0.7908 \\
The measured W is -0.16 mag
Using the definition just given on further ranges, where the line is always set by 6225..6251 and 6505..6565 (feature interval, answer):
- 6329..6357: -0.20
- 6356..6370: -0.10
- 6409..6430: -0.10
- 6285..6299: -0.11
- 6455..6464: -0.03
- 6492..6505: 0.05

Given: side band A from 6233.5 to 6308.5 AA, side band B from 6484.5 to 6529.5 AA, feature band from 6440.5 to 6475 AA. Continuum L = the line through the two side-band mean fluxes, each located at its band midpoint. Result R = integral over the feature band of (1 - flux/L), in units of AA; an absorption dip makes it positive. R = -1.07 AA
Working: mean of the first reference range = 0.491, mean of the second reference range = 0.779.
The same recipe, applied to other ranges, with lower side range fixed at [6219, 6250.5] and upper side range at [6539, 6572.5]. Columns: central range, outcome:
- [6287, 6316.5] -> -4.3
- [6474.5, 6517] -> -2.0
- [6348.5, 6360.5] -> -2.2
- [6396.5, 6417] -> -2.6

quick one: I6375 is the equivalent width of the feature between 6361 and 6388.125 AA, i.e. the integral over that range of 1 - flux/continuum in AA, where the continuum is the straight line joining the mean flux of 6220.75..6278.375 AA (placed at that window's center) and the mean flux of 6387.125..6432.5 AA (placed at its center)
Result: 0.6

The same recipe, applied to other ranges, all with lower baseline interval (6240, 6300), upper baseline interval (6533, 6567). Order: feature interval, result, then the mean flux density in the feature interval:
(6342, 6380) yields -3.74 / 0.654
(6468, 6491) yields -1.39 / 0.779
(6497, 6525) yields -0.64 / 0.79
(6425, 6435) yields -0.76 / 0.728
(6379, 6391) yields 0.71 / 0.587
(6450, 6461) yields -0.48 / 0.738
